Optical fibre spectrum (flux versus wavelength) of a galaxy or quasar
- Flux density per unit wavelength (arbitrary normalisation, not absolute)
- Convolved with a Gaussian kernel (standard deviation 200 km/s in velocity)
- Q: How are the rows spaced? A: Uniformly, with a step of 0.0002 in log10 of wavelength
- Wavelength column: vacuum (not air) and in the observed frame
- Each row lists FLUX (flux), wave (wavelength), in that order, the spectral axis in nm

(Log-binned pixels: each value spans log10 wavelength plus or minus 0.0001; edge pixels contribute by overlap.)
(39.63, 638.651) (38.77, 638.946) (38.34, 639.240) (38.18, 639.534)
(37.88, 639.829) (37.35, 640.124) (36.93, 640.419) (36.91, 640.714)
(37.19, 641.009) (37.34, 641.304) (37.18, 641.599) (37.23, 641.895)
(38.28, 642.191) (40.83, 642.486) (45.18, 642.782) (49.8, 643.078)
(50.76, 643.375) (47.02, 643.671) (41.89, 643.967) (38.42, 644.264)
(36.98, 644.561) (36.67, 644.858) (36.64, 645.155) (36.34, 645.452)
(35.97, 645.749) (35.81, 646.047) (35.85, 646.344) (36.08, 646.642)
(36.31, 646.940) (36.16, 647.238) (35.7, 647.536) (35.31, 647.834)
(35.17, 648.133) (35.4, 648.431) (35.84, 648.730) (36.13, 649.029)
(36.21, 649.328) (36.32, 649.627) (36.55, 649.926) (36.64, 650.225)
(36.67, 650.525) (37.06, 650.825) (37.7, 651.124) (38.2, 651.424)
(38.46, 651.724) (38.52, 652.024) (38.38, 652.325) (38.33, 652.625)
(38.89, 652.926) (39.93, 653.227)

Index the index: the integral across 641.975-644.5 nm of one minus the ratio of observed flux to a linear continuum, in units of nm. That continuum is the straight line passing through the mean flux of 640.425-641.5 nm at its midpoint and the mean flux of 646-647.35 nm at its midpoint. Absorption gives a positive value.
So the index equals -0.47 nm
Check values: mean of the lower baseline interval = 37.1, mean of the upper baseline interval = 36.1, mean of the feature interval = 43.6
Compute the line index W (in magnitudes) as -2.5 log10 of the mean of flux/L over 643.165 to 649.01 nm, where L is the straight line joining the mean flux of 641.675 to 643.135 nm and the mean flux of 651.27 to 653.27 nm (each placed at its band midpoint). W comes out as 0.07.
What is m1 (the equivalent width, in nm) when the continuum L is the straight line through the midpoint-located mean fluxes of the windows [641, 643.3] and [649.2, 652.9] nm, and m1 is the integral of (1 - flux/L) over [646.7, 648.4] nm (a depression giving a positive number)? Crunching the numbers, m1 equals 0.14 nm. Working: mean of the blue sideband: 40.9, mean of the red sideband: 37.5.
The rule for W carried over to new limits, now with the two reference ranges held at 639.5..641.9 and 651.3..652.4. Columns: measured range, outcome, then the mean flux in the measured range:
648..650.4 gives 0.061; 36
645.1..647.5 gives 0.051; 36.1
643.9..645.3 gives -0.006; 37.9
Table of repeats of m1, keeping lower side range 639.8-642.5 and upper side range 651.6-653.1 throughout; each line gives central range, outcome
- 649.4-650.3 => 0.04 nm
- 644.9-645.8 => 0.04 nm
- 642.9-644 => -0.30 nm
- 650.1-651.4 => 0.04 nm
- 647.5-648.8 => 0.09 nm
